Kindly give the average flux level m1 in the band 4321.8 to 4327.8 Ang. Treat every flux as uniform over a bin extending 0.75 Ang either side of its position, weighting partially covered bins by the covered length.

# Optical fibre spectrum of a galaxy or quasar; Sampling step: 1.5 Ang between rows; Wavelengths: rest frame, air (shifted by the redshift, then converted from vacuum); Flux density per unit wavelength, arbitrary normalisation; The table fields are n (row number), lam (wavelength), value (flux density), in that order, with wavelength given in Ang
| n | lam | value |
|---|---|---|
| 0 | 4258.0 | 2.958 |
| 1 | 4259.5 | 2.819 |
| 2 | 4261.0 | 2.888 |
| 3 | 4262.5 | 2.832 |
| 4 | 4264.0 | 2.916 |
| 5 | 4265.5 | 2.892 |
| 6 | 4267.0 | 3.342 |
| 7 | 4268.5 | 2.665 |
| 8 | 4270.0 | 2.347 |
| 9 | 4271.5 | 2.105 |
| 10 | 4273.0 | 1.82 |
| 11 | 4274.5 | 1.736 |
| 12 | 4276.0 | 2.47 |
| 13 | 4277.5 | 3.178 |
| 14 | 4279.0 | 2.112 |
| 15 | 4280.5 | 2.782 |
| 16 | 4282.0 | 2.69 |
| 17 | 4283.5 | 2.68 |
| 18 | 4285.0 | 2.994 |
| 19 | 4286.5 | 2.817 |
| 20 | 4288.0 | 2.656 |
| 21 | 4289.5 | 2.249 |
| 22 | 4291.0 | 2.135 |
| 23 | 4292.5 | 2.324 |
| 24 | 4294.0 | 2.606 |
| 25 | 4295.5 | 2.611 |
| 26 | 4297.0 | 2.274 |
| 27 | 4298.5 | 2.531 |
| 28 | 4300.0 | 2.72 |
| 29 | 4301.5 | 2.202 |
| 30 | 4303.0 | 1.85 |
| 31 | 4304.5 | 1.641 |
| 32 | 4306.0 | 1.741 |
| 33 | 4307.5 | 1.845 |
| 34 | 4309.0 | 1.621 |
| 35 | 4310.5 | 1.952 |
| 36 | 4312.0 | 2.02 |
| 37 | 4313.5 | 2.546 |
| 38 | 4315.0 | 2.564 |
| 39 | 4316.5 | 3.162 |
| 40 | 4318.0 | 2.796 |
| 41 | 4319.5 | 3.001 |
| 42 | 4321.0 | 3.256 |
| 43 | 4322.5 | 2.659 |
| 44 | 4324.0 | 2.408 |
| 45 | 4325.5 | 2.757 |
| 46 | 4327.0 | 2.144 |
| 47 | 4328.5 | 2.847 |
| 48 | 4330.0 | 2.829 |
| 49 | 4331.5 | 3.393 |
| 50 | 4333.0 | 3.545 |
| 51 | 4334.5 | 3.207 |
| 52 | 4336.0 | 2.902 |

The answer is 2.49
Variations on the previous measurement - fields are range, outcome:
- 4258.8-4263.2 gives 2.85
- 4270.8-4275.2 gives 1.89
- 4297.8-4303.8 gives 2.32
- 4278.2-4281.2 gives 2.45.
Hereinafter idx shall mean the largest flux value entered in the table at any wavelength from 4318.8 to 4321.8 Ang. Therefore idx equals 3.256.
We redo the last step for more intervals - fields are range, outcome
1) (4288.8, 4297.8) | 2.611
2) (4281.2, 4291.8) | 2.994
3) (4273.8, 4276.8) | 2.47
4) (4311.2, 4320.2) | 3.162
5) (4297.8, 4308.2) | 2.72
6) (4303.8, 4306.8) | 1.741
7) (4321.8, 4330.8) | 2.847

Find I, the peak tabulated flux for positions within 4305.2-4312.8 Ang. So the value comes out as 2.02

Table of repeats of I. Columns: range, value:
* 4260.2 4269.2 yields 3.342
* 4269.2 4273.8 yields 2.347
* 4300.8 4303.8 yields 2.202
